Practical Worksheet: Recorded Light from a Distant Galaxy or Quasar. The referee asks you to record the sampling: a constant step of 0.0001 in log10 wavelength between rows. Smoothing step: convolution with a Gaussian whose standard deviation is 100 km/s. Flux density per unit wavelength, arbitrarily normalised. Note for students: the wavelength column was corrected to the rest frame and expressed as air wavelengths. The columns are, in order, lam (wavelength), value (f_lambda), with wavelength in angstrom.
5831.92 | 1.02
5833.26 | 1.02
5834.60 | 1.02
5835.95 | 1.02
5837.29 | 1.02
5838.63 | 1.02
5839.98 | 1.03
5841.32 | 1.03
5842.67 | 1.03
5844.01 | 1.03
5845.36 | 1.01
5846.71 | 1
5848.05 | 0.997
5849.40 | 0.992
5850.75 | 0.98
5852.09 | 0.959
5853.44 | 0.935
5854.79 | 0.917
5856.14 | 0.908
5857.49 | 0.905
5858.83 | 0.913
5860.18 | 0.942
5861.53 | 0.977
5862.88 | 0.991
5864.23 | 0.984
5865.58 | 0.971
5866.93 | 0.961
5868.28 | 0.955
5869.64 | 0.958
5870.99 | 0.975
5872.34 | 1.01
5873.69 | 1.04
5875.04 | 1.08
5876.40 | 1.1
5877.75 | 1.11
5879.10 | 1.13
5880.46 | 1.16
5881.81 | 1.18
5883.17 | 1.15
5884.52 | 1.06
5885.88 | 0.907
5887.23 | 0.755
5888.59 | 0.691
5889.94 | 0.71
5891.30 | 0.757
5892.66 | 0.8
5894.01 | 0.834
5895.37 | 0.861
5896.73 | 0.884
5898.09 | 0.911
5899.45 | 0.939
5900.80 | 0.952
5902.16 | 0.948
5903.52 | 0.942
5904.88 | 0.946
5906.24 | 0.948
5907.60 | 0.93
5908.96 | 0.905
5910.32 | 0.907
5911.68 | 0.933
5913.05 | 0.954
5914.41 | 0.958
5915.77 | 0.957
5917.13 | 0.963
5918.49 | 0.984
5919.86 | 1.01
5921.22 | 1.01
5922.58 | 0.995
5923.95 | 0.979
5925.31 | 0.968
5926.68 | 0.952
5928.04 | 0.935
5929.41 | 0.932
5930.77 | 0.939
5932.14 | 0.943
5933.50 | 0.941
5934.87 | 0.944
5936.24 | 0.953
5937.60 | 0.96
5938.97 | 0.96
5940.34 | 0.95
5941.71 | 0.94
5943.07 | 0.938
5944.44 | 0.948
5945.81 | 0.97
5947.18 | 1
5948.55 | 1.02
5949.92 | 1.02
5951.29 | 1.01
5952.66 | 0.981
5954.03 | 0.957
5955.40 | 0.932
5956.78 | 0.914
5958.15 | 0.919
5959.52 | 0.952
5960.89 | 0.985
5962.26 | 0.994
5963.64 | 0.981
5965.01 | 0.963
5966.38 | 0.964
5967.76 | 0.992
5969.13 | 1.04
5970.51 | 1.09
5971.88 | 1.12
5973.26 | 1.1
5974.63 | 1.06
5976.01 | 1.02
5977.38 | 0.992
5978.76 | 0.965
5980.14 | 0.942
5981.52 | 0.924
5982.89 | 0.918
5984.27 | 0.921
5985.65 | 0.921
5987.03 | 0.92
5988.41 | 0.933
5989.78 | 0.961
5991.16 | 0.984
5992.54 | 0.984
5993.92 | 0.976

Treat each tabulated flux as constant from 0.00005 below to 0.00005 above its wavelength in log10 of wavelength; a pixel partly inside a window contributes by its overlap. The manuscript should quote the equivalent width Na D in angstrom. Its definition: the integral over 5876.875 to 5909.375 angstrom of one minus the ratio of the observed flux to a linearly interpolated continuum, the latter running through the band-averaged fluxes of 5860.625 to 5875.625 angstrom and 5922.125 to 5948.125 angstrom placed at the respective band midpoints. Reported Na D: 1.4 angstrom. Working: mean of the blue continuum 0.99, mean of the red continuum 0.955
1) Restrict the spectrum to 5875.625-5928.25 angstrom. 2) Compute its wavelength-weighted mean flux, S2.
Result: 0.949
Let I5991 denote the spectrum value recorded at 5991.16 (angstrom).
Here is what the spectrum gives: 0.984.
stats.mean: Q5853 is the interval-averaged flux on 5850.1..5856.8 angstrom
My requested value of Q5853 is 0.94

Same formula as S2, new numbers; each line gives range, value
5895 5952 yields 0.954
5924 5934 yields 0.947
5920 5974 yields 0.977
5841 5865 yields 0.971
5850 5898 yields 0.955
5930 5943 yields 0.948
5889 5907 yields 0.877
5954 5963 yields 0.95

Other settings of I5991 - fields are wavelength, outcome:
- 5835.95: 1.02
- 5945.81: 0.97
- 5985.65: 0.921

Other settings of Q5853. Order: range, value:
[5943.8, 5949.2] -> 0.984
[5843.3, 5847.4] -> 1.01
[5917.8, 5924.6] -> 0.995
